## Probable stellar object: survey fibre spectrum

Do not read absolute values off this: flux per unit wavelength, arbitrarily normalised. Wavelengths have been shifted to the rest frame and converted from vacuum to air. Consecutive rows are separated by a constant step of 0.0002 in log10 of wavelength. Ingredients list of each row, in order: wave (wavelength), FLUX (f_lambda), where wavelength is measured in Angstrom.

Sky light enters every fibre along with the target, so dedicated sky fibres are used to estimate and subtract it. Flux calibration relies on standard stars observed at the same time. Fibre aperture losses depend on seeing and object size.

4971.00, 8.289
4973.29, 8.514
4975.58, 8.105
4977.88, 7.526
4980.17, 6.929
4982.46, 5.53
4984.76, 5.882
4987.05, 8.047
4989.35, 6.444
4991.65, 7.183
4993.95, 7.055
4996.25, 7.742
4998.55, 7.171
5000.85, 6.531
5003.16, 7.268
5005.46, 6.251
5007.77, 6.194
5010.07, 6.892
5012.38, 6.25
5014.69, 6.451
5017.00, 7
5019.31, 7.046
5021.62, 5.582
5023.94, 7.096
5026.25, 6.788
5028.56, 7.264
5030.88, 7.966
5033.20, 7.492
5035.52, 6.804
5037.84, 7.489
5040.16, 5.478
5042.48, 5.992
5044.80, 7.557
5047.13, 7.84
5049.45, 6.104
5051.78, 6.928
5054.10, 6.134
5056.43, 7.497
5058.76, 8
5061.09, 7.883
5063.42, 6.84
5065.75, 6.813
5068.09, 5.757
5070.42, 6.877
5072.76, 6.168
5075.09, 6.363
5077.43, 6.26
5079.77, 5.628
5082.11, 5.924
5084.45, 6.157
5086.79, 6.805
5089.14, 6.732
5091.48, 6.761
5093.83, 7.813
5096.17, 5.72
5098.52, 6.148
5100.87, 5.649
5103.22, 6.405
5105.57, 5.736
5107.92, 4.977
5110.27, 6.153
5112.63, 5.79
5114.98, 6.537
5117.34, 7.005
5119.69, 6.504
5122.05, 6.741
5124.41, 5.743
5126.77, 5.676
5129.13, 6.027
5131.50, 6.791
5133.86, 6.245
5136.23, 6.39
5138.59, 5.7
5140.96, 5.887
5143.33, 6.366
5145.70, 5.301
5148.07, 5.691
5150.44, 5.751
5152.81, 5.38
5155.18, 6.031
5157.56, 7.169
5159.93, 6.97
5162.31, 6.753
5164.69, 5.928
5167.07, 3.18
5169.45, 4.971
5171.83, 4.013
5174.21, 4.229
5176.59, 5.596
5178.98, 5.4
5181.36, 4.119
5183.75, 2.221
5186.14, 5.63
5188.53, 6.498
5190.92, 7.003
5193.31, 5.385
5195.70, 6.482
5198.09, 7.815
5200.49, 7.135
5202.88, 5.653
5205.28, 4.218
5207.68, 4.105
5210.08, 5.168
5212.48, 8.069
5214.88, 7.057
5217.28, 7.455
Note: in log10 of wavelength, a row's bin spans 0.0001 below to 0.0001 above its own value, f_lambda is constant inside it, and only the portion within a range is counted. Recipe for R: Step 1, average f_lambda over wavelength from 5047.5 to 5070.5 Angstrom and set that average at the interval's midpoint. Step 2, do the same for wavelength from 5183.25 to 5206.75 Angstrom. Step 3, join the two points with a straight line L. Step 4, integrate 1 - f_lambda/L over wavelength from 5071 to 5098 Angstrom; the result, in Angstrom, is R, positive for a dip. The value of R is 1.3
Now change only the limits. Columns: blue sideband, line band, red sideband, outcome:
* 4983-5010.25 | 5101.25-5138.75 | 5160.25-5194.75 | -3.2 Angstrom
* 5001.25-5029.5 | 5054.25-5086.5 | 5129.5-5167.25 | -1.0 Angstrom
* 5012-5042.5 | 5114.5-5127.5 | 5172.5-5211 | -0.8 Angstrom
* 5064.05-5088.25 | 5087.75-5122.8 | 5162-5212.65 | -1.5 Angstrom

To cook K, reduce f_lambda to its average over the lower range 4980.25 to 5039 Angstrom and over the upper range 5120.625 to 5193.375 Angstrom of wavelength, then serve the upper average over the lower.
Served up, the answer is 0.82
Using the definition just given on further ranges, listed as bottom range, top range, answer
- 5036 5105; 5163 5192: 0.75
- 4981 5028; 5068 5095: 0.96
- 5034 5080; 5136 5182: 0.82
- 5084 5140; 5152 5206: 0.89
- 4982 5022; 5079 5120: 0.93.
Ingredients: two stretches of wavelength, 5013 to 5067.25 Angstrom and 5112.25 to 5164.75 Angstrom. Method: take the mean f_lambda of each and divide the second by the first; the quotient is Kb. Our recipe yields 0.89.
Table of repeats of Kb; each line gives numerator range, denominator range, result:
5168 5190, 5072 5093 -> 0.75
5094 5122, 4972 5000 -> 0.86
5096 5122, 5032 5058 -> 0.89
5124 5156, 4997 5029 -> 0.89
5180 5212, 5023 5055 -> 0.80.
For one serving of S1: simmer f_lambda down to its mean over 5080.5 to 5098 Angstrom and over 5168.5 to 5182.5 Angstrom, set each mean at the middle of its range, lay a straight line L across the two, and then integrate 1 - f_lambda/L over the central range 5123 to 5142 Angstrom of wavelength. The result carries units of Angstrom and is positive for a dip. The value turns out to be -1.5 Angstrom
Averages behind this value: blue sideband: 6.52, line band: 6.07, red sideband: 4.72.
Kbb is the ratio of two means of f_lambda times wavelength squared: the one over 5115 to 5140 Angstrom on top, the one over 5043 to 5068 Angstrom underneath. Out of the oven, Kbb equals 0.9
